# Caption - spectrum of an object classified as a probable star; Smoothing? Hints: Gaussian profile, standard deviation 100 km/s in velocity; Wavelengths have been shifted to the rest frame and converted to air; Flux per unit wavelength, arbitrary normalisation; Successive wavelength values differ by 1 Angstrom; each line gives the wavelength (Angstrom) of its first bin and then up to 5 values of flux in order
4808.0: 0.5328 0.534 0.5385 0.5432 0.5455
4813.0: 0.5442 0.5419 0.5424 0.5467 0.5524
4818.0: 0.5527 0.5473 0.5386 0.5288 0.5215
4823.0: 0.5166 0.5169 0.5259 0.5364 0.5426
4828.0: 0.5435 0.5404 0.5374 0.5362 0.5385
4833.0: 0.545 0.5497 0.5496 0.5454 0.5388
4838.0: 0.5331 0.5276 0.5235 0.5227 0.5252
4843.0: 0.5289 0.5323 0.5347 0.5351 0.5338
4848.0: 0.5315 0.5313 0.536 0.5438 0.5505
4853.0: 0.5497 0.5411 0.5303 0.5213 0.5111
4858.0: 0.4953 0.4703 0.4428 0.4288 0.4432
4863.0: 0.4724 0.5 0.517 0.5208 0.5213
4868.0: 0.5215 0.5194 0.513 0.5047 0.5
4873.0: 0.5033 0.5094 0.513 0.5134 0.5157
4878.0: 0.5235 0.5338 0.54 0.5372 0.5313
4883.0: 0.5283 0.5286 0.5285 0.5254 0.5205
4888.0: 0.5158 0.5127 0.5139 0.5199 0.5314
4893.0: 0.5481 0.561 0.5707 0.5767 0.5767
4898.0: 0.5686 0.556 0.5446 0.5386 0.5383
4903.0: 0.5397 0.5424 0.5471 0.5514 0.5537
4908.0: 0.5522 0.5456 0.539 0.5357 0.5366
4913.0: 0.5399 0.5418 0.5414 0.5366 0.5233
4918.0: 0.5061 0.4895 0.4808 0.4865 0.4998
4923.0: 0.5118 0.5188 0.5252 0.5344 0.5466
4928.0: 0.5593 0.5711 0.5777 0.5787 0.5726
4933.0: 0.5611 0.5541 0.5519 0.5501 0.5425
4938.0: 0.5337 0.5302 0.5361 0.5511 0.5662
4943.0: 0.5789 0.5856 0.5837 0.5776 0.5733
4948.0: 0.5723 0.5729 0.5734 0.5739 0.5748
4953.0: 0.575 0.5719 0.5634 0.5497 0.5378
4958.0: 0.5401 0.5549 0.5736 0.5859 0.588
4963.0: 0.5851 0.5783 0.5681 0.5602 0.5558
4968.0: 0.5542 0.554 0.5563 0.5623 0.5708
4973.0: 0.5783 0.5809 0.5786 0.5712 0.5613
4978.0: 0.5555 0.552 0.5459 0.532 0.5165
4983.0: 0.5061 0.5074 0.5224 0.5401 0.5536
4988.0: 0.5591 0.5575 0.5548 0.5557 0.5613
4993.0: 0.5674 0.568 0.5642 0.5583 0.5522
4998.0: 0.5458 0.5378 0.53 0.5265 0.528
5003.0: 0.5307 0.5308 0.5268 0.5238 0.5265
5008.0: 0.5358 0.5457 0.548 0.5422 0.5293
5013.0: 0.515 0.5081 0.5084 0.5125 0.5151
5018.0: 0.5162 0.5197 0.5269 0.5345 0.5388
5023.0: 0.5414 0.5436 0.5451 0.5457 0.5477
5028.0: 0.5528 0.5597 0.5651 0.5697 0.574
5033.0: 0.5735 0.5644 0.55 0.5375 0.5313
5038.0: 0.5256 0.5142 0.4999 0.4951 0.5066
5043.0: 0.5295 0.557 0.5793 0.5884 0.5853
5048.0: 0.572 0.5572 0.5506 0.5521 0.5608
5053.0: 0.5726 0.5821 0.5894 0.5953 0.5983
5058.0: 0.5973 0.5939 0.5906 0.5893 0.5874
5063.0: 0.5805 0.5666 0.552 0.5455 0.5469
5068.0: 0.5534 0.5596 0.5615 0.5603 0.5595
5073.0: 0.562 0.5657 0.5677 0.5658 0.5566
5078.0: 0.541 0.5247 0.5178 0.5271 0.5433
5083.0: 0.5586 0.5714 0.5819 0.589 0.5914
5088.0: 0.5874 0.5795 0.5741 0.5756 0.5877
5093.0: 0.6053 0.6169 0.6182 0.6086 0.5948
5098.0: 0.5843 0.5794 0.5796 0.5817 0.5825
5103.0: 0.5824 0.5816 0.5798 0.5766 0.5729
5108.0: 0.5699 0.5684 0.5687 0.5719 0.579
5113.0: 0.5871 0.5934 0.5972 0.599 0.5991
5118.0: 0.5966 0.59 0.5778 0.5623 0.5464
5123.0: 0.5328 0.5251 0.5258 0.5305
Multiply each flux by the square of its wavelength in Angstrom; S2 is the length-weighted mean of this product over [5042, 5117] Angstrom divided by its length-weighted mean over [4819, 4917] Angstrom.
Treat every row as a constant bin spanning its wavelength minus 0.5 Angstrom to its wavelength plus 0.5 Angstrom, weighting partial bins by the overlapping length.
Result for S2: 1.2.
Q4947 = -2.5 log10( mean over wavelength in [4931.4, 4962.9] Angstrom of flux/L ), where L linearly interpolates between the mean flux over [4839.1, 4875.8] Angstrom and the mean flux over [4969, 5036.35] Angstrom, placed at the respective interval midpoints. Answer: -0.061 mag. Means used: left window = 0.513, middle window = 0.563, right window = 0.544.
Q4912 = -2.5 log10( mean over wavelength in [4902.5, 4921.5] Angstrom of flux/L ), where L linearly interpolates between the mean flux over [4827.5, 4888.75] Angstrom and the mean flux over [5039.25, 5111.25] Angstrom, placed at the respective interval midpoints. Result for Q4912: 0.005 mag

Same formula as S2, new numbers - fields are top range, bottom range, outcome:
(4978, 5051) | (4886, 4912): 1.04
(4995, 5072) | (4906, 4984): 1.03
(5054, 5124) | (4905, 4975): 1.10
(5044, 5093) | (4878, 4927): 1.14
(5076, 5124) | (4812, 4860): 1.20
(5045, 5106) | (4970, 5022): 1.09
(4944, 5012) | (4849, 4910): 1.10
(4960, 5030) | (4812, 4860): 1.09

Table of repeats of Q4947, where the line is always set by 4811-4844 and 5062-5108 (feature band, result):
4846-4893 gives 0.06 mag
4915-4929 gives 0.06 mag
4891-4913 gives 0.00 mag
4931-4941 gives 0.00 mag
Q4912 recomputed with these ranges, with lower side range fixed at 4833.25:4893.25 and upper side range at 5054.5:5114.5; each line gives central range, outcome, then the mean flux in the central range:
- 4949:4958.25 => -0.042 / 0.563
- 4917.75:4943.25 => -0.005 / 0.539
